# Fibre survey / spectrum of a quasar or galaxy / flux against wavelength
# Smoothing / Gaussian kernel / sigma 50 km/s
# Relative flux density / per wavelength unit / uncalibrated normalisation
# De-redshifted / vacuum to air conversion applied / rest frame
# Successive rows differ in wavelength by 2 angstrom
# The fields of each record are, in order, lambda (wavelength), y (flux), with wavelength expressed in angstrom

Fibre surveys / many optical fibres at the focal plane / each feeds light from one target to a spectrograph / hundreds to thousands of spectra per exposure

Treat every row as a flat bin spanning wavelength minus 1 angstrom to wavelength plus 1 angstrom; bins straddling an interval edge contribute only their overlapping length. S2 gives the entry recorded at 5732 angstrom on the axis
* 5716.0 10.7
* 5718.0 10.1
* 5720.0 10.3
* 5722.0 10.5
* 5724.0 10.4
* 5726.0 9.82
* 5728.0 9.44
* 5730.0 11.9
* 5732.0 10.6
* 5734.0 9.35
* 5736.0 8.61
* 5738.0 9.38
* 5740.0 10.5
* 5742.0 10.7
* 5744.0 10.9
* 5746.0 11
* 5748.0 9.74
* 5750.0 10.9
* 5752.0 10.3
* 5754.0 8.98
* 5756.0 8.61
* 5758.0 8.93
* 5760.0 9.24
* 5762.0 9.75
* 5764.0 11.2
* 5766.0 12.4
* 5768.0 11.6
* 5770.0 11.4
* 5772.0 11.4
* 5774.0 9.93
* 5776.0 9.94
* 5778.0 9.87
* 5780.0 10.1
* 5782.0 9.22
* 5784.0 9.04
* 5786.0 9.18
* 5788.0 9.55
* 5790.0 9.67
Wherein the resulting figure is 10.6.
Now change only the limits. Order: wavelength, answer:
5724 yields 10.4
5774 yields 9.93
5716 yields 10.7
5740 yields 10.5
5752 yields 10.3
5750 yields 10.9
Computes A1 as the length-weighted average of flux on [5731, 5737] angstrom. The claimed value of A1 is 9.52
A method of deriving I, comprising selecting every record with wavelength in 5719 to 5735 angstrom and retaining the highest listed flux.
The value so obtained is 11.9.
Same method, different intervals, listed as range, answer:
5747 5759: 10.9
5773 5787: 10.1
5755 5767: 12.4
